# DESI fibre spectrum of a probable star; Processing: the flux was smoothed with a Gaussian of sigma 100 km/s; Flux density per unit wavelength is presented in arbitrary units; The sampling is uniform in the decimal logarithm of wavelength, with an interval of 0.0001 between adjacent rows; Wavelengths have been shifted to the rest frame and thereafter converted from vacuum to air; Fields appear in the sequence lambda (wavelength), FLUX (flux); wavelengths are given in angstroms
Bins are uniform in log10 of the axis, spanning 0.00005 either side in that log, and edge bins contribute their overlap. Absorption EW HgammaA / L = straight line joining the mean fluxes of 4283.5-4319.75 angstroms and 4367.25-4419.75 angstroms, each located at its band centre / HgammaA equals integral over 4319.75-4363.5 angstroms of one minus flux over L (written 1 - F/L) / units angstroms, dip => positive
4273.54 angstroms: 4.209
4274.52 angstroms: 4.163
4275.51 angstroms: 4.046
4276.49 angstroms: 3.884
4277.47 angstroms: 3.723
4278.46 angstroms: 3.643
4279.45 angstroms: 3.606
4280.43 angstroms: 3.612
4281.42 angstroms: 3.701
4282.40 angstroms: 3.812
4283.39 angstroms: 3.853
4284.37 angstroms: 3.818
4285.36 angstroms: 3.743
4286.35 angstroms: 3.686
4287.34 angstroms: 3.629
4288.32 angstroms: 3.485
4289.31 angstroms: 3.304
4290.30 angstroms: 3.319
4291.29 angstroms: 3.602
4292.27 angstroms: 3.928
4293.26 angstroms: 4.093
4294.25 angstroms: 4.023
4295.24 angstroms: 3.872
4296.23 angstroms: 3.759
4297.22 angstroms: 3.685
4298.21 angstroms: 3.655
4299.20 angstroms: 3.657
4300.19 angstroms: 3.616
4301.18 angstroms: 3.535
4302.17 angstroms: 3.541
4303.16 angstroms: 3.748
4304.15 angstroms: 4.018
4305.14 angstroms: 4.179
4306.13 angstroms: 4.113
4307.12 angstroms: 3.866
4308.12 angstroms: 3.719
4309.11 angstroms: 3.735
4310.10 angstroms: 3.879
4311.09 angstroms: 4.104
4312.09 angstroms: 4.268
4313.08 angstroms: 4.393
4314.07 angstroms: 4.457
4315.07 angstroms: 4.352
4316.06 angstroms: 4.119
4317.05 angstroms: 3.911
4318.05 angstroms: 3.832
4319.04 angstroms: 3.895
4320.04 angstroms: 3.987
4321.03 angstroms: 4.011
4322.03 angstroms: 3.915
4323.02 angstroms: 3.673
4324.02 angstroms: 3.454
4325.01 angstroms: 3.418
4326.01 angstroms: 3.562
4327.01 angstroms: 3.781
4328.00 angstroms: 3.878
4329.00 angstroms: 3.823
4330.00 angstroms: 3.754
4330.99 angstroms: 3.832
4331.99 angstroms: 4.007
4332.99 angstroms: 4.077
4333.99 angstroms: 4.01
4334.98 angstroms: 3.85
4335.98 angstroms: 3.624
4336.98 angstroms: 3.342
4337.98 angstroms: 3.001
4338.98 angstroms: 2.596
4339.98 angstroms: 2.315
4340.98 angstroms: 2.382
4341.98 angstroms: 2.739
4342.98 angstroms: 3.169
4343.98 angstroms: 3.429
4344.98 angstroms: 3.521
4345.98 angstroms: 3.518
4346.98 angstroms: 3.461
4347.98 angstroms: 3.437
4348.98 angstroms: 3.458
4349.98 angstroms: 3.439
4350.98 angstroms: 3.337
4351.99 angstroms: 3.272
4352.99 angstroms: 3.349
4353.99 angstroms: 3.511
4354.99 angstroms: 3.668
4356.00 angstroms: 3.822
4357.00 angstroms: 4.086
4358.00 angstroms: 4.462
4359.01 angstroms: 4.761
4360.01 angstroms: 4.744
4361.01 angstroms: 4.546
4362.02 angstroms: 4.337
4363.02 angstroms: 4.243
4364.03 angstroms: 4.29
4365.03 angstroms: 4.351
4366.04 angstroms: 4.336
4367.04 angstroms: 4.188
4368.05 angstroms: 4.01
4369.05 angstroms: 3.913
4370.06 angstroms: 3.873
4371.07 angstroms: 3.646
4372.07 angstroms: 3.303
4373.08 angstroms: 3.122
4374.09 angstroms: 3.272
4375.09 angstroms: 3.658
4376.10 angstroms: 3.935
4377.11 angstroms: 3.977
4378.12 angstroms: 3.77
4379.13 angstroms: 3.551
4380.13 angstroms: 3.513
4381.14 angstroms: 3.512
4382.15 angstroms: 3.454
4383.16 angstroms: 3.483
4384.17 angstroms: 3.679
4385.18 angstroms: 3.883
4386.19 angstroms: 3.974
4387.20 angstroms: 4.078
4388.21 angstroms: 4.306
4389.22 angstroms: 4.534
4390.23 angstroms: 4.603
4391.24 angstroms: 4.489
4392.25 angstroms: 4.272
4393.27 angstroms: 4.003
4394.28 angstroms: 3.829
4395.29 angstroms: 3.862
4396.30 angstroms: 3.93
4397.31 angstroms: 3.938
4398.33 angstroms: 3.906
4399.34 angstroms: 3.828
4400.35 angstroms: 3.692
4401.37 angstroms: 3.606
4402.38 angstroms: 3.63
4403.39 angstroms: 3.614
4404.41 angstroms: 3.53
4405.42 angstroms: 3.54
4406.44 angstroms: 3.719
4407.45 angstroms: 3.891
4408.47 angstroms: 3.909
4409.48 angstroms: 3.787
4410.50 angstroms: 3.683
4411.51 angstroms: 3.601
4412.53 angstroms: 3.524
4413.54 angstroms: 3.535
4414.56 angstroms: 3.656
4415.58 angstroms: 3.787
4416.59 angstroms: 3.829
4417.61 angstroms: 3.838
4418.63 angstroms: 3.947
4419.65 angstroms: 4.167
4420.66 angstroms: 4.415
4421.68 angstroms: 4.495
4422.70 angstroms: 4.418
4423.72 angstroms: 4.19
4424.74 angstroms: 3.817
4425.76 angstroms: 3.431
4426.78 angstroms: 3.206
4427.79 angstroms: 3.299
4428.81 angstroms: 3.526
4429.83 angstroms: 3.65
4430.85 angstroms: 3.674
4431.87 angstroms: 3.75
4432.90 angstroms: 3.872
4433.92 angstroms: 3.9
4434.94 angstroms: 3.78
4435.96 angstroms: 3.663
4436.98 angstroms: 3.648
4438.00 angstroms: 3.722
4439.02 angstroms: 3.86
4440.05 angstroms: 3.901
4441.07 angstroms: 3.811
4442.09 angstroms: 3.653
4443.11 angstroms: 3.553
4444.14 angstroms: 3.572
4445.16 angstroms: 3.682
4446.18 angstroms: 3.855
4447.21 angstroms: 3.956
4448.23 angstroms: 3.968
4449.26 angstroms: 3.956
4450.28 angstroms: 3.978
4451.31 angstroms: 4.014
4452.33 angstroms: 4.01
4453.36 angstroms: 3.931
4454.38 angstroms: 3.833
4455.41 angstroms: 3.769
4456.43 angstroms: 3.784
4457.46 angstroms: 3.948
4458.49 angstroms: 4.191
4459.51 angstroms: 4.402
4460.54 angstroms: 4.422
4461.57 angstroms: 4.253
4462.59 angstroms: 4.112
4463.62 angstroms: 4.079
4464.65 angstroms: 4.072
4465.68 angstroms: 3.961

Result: 2.0 angstroms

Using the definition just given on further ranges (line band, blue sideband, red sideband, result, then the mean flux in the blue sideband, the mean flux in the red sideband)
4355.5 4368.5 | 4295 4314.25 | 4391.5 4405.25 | -1.6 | 3.88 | 3.82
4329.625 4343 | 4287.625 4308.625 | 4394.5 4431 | 1.5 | 3.75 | 3.78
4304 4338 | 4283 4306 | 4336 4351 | -4.7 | 3.73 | 3.15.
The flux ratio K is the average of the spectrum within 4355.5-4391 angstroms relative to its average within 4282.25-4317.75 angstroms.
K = 1.04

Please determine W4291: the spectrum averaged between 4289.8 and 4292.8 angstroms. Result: 3.62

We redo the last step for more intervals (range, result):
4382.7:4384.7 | 3.59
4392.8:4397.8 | 3.92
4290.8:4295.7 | 3.91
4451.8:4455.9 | 3.89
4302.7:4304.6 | 3.88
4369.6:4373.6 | 3.48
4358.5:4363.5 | 4.53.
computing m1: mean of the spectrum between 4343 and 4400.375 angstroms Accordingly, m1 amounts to 3.86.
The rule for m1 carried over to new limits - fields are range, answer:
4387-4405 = 3.98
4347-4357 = 3.51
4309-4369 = 3.78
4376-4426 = 3.87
